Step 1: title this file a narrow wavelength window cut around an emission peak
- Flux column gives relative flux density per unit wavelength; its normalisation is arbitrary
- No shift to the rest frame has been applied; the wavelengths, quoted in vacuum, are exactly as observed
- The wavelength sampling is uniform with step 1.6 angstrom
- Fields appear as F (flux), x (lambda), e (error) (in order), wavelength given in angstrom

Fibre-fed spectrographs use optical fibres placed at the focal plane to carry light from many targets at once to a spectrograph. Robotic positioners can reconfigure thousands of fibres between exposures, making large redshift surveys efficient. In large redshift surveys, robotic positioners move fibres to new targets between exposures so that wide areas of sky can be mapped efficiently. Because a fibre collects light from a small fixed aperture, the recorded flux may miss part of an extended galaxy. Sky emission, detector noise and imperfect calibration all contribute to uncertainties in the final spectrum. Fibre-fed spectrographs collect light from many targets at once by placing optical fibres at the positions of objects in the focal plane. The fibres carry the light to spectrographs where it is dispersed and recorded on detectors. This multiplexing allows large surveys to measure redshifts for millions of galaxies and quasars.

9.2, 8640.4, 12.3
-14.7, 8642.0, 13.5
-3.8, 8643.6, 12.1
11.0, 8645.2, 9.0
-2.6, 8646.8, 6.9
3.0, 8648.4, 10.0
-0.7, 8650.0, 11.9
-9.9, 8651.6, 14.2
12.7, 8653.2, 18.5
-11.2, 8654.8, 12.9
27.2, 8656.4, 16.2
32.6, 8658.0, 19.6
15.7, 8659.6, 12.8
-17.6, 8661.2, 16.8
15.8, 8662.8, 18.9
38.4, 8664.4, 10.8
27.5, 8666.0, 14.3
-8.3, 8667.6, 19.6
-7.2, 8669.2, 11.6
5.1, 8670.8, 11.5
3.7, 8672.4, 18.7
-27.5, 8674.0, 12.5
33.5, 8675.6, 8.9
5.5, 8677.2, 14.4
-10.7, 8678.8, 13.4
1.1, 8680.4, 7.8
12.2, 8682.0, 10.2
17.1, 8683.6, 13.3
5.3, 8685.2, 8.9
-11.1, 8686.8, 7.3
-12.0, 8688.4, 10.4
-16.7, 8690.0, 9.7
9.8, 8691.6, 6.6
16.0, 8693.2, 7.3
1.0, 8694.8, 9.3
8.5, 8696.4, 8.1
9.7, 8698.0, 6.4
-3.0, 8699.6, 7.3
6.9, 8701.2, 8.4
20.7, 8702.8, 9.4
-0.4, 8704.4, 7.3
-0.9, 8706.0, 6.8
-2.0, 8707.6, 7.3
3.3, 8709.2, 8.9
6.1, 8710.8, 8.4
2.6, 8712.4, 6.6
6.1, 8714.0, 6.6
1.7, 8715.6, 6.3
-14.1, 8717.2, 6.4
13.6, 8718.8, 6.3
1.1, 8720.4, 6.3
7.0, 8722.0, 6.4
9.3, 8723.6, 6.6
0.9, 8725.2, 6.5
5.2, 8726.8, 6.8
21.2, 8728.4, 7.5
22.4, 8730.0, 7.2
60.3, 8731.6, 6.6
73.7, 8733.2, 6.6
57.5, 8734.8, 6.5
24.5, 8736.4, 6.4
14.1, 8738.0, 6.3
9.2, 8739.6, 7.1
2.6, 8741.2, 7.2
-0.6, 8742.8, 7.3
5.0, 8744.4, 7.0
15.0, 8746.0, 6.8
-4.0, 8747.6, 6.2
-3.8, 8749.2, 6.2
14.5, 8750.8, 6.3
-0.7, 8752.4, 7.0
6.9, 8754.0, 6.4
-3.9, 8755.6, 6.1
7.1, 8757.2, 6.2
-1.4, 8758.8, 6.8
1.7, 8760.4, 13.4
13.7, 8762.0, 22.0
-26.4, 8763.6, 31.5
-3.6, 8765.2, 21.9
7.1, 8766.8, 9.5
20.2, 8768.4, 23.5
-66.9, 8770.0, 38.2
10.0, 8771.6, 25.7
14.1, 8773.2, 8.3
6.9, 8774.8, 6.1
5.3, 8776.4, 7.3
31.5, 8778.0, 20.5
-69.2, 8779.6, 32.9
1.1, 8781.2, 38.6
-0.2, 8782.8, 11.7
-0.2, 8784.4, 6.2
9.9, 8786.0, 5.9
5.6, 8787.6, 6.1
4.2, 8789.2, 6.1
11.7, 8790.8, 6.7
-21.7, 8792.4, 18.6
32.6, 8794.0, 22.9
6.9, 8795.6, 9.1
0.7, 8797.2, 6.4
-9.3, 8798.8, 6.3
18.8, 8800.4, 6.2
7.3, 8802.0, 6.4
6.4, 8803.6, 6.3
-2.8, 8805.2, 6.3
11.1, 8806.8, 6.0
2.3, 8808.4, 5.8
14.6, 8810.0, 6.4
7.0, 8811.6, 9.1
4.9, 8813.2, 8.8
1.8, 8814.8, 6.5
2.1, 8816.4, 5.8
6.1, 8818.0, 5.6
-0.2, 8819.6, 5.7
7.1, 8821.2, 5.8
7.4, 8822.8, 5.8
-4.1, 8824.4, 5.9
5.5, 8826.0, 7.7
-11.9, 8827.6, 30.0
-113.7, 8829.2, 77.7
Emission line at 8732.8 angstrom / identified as H-gamma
